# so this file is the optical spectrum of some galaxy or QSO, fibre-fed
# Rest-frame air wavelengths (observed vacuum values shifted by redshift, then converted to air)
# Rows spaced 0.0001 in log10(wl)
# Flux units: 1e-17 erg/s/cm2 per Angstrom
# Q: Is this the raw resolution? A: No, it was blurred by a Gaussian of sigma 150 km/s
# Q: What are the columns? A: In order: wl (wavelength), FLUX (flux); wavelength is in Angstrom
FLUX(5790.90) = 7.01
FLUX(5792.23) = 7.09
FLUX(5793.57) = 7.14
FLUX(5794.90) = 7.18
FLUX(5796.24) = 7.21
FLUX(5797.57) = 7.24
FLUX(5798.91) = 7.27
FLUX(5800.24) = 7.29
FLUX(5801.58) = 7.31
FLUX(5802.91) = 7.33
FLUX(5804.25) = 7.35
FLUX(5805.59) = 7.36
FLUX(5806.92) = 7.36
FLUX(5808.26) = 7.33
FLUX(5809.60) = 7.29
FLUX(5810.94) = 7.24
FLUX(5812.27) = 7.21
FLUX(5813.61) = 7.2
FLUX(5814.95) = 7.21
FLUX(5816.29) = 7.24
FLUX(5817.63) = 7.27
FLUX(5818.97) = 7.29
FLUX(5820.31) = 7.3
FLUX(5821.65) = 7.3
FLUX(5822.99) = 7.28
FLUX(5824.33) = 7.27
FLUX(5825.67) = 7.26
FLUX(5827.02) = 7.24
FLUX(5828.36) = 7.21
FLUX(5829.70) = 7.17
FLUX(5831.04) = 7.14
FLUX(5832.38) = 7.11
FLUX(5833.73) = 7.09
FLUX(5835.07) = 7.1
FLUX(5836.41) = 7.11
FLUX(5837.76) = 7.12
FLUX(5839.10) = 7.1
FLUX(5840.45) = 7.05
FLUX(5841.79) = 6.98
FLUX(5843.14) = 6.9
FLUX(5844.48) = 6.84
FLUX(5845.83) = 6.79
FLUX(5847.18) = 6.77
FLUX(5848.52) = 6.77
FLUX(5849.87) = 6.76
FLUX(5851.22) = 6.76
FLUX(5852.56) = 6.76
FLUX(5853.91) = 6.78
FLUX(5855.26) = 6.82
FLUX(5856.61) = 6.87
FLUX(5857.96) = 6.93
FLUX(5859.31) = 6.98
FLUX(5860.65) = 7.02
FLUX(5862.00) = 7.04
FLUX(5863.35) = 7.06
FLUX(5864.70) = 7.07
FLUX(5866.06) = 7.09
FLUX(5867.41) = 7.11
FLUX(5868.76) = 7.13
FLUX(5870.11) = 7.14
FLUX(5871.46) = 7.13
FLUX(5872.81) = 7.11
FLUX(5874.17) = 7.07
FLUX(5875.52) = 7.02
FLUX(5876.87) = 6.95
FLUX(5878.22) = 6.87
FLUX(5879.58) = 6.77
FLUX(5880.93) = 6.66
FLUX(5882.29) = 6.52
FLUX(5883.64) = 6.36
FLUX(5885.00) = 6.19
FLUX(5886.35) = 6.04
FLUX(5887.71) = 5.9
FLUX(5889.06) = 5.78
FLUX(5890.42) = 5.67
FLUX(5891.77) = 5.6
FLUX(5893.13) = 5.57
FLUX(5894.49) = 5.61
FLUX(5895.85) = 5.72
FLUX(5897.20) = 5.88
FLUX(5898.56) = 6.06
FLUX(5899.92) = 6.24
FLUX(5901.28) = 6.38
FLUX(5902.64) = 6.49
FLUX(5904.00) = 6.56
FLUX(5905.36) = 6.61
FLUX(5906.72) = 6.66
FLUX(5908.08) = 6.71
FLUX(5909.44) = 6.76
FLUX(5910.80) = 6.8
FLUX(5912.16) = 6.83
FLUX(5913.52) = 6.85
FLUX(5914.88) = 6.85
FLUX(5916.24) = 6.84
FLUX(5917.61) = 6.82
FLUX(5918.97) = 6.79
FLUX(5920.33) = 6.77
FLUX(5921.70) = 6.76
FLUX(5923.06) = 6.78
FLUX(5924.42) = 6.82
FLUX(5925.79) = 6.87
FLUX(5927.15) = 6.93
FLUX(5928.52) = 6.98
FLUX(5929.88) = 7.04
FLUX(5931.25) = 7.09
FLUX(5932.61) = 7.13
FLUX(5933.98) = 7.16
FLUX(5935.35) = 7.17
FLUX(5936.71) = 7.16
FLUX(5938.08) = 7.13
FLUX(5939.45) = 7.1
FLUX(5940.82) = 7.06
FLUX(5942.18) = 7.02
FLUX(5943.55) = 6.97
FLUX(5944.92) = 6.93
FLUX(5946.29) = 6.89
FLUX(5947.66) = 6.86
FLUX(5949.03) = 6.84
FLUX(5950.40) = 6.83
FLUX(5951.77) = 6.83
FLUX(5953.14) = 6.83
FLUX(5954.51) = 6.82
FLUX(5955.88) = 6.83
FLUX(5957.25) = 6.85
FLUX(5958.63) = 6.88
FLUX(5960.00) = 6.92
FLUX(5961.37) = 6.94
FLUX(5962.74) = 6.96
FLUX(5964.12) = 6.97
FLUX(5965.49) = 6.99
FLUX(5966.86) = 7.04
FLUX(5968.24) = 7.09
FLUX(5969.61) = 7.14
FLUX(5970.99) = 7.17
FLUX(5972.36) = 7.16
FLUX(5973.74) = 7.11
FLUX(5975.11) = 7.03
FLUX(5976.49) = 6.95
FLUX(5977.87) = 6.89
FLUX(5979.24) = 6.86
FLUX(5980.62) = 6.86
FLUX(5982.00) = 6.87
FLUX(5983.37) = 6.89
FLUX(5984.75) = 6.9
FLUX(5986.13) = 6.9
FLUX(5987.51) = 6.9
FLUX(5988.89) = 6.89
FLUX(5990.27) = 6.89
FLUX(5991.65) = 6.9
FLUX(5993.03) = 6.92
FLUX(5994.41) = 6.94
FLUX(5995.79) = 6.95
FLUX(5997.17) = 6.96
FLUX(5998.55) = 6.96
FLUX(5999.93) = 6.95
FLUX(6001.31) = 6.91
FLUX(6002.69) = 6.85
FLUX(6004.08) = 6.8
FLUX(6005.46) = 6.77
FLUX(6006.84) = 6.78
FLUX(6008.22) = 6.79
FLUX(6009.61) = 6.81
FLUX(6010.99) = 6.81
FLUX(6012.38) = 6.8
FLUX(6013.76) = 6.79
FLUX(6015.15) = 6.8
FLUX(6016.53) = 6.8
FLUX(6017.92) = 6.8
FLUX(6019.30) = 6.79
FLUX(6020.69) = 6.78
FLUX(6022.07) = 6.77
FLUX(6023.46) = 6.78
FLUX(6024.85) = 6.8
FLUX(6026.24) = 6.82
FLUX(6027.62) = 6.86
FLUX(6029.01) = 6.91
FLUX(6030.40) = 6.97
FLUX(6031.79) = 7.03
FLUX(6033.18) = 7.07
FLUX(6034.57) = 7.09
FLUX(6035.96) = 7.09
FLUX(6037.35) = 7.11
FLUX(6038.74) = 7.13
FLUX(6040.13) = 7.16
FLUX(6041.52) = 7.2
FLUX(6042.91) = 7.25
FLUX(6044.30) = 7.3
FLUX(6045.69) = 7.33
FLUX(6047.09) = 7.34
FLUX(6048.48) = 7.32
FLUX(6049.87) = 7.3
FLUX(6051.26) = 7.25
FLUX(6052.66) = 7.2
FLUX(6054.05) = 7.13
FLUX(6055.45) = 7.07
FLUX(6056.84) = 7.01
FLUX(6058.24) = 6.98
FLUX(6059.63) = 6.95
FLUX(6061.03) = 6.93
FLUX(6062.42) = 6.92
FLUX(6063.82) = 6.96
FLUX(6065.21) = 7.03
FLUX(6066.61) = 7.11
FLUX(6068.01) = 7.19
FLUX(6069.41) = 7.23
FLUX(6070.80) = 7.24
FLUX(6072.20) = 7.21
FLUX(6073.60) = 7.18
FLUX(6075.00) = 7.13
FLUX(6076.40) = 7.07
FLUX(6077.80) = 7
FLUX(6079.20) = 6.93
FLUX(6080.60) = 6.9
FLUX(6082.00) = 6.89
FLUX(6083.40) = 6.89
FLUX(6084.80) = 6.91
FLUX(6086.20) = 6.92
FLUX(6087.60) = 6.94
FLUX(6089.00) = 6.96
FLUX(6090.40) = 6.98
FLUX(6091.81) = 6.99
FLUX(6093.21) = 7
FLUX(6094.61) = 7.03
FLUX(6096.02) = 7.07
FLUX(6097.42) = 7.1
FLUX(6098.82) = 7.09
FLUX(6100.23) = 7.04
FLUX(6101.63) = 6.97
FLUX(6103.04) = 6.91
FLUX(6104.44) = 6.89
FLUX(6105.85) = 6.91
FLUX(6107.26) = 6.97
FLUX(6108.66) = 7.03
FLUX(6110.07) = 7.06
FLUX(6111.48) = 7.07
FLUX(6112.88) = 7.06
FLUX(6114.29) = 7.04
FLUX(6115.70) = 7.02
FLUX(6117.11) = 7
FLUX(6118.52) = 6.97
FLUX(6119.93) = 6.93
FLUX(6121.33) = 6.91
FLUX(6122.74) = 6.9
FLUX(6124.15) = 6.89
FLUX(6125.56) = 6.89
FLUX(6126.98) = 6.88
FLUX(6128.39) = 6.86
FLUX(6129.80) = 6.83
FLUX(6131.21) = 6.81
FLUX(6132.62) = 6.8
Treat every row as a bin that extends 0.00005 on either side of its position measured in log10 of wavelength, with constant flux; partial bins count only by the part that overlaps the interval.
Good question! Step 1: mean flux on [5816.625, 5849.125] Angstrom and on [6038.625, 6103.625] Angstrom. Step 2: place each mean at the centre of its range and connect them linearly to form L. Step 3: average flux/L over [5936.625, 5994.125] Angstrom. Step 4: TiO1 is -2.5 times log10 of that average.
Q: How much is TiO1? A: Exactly 0.02 mag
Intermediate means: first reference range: 7.1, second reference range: 7.08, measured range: 6.95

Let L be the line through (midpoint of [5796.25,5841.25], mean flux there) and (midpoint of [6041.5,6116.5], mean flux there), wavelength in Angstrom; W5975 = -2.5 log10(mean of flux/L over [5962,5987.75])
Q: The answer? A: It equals 0.02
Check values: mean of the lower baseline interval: 7.23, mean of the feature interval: 6.98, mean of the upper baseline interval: 7.06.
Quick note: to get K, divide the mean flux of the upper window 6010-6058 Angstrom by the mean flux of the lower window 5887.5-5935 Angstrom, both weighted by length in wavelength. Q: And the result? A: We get 1.1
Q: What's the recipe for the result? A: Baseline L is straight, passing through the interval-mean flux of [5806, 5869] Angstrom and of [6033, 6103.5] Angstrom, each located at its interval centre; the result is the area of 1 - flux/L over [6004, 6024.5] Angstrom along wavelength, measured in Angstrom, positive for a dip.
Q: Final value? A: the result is 0.8 Angstrom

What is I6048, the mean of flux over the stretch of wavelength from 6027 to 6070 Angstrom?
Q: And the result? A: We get 7.11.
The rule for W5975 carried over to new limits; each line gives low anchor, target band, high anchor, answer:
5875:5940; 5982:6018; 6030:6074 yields 0.01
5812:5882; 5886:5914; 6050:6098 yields 0.13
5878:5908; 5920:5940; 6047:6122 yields -0.10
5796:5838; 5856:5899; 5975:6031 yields 0.09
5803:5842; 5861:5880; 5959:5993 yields 0.01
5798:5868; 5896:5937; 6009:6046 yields 0.05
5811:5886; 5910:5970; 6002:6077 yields 0.01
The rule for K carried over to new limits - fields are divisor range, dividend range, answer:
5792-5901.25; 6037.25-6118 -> 1.03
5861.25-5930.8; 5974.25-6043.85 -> 1.05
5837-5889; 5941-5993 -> 1.01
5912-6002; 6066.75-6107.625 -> 1.01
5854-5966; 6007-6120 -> 1.04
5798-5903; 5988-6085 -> 1.02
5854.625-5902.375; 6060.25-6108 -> 1.07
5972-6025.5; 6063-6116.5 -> 1.02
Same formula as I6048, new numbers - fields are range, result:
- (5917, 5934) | 6.91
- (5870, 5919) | 6.47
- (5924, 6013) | 6.94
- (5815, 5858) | 7.05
